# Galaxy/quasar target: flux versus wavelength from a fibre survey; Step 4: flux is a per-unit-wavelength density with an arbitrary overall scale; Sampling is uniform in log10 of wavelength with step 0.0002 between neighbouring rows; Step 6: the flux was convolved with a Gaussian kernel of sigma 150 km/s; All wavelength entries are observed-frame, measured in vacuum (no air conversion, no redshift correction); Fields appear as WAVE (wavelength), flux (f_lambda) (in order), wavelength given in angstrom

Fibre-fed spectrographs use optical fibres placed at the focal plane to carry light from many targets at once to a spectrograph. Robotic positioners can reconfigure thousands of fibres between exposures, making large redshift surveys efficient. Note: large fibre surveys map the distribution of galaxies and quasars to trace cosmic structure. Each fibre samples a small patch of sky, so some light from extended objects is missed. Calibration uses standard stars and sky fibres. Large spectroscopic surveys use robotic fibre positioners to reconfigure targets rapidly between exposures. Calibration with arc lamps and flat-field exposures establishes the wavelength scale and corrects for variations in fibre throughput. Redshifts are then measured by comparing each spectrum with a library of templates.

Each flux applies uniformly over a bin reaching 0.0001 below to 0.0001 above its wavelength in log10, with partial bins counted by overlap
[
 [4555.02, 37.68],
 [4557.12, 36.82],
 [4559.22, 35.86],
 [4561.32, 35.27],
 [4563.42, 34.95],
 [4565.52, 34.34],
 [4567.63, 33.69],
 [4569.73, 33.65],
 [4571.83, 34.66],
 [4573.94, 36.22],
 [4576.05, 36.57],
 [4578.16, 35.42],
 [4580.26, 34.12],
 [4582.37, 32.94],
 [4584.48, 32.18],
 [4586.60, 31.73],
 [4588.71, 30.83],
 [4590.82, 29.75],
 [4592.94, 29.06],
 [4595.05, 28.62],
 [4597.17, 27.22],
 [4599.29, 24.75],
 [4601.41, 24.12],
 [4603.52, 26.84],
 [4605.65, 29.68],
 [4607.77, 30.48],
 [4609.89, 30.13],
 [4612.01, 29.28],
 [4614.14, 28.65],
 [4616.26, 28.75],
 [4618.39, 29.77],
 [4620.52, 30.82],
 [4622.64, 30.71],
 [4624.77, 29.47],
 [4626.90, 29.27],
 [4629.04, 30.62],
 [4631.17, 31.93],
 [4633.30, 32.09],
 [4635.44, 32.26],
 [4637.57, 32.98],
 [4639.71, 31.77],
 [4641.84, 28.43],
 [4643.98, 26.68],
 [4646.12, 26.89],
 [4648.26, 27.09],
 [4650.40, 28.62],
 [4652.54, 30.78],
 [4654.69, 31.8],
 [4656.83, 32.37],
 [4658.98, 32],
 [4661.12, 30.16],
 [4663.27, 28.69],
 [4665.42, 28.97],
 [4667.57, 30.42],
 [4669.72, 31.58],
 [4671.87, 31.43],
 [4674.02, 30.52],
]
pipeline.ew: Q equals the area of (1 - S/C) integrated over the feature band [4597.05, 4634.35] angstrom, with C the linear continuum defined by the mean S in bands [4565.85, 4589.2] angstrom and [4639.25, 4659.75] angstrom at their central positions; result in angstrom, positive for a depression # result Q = 2.8 angstrom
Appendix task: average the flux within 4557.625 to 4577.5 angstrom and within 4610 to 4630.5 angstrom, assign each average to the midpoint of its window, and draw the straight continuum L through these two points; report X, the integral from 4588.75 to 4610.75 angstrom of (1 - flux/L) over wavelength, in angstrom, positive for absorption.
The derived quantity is 2.5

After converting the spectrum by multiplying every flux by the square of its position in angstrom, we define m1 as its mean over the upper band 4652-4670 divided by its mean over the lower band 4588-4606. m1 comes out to 1.1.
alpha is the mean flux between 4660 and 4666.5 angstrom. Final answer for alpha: 29.3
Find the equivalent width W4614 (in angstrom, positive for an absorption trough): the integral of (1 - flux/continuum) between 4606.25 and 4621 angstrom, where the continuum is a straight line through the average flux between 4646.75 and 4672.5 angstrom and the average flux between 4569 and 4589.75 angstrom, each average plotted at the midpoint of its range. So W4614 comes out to 1.2 angstrom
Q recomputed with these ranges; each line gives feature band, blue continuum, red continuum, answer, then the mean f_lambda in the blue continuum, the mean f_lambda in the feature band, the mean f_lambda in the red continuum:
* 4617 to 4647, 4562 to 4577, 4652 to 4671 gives 1.68 angstrom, 34.9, 30.3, 30.7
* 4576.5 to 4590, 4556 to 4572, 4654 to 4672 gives 0.46 angstrom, 34.9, 33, 30.8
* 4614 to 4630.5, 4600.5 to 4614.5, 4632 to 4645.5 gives -0.21 angstrom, 28.5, 29.9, 30.6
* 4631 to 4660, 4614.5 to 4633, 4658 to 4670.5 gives -0.12 angstrom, 30.2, 30.4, 30.3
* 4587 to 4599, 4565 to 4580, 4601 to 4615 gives 0.91 angstrom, 34.9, 29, 28.7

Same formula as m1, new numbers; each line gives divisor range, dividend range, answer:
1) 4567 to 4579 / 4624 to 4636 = 0.90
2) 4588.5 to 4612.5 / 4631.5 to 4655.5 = 1.08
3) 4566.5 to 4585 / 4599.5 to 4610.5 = 0.82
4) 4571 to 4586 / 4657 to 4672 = 0.92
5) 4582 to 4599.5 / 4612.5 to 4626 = 1.01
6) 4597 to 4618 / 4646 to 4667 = 1.09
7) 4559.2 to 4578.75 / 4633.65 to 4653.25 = 0.87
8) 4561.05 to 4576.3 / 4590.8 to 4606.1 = 0.79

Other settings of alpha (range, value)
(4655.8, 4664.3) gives 30.8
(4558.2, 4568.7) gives 34.8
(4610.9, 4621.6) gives 29.5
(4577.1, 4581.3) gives 34.8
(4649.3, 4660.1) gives 31.1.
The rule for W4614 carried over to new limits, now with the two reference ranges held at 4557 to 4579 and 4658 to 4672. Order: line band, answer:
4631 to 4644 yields 0.25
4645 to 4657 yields 0.65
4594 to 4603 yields 1.99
